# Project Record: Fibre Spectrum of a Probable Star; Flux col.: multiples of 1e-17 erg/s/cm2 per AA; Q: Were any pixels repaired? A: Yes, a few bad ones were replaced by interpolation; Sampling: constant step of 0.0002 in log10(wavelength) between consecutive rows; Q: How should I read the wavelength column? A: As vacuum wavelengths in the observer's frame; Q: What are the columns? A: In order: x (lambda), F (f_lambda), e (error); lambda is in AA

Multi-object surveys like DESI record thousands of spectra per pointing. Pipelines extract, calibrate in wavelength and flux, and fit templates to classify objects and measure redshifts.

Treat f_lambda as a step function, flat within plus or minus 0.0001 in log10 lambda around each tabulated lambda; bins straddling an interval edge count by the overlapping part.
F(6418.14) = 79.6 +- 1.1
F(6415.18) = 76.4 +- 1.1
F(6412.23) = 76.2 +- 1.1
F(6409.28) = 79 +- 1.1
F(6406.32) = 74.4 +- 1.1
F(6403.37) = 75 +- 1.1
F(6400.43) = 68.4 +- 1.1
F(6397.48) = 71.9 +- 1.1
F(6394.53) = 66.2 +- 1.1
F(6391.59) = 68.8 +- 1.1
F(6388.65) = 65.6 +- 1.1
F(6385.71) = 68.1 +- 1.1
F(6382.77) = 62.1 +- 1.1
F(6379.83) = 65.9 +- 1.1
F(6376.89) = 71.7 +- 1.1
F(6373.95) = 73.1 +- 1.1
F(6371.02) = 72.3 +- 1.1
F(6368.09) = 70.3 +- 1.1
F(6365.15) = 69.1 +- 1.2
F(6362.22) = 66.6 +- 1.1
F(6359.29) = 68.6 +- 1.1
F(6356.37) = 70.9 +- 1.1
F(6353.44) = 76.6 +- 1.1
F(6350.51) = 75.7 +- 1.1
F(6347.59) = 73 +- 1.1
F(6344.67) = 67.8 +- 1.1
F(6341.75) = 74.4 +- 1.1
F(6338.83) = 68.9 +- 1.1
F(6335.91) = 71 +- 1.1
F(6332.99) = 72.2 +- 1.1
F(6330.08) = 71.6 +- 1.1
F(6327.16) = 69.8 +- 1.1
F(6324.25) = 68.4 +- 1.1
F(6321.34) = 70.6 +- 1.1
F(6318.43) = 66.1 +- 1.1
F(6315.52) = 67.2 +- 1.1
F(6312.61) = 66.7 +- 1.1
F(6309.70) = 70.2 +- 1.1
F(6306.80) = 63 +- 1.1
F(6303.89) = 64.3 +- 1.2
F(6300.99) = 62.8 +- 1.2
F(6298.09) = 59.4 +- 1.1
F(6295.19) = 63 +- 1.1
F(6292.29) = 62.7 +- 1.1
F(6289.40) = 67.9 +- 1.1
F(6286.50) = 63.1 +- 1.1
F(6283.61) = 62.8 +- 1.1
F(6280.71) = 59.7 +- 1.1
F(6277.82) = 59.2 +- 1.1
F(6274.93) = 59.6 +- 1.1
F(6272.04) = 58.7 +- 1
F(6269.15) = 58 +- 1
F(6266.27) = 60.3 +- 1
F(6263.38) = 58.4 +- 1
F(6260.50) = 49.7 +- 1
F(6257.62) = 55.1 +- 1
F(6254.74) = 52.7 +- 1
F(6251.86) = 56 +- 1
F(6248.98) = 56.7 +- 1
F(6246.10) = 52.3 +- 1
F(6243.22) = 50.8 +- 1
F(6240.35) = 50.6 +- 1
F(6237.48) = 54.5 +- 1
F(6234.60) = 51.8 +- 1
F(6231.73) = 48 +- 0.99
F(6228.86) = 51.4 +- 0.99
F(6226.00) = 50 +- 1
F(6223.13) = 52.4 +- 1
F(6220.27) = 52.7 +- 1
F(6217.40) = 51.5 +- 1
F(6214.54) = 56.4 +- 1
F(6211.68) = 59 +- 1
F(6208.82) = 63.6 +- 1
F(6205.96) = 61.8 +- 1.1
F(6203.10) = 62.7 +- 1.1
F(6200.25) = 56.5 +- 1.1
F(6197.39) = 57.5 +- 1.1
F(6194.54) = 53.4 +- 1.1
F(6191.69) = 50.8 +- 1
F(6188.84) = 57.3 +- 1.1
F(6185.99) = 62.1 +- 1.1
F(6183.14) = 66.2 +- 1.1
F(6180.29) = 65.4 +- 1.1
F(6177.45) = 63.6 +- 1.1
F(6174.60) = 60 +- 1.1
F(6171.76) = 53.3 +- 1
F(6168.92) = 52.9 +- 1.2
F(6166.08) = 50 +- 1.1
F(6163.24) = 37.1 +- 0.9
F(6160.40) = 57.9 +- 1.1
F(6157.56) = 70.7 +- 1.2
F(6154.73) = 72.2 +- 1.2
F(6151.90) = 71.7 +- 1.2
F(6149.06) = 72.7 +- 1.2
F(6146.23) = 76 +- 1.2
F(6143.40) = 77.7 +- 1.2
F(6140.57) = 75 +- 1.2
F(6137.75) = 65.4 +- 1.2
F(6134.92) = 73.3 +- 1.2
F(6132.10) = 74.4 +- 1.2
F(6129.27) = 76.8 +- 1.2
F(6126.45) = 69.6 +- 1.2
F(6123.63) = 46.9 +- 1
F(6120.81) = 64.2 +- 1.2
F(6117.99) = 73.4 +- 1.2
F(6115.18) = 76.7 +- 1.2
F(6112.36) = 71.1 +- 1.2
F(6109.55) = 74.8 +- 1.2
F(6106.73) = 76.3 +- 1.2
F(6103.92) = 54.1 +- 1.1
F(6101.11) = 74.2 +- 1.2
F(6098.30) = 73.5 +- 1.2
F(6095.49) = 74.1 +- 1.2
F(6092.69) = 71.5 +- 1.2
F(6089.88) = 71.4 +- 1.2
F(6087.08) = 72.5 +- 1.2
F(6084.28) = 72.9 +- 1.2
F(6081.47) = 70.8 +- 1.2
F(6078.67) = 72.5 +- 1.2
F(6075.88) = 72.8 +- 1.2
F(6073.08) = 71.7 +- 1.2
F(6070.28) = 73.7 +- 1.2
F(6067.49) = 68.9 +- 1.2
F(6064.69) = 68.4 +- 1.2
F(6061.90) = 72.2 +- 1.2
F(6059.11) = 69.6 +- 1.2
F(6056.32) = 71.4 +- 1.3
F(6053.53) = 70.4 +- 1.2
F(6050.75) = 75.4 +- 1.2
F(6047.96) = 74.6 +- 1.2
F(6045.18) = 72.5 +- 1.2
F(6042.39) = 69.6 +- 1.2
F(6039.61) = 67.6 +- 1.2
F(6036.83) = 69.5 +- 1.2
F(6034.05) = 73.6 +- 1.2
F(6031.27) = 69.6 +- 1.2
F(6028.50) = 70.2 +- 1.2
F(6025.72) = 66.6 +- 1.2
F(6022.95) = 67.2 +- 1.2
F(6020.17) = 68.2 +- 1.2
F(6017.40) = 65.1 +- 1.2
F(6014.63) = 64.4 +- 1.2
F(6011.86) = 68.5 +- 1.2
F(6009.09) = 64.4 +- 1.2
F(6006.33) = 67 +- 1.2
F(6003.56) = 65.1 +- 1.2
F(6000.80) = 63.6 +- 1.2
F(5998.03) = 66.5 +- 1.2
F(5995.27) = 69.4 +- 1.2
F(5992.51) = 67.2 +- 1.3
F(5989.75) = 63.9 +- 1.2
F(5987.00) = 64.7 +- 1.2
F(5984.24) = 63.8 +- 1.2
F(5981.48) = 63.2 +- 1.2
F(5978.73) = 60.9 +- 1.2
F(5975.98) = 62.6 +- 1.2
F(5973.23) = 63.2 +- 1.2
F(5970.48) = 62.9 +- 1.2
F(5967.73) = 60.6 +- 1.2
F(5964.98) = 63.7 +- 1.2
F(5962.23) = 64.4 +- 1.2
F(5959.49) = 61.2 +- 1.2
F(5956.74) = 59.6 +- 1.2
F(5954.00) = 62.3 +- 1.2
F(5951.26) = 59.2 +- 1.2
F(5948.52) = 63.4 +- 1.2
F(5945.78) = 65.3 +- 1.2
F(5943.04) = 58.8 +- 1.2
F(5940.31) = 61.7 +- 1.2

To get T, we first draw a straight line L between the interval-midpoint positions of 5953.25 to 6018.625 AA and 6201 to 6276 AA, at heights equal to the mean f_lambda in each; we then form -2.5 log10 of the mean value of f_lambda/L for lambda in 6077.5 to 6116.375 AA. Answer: -0.19 mag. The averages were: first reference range 64.1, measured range 71.8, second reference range 55.2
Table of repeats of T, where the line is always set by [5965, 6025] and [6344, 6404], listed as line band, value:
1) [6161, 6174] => 0.33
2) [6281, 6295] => 0.08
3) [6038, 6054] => -0.10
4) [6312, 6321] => 0.03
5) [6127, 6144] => -0.10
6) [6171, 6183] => 0.10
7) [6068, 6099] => -0.10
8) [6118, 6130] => 0.03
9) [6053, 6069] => -0.07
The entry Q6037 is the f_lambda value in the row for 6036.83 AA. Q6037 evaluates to 69.5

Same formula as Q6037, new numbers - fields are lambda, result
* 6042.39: 69.6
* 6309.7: 70.2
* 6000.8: 63.6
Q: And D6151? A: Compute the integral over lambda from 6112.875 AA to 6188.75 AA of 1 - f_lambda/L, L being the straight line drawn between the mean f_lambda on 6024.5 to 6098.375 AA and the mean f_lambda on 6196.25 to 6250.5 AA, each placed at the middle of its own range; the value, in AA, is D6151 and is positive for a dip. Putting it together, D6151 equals -3.9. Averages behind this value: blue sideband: 71.4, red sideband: 54.7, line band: 65.5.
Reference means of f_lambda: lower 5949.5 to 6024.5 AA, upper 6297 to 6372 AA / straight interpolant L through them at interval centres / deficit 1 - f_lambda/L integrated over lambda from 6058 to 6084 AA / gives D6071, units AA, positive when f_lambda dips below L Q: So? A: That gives -2.3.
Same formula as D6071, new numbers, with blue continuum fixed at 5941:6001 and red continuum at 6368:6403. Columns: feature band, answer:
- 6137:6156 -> -2.2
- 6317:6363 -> -1.8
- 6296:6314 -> 0.9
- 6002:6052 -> -3.8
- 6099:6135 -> -2.5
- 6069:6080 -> -1.4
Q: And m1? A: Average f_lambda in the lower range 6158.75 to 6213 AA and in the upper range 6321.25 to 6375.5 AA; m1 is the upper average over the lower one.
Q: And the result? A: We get 1.24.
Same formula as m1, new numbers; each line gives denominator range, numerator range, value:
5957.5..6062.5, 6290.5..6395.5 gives 1.02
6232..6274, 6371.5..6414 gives 1.29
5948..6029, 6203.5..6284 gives 0.86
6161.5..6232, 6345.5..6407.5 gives 1.25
